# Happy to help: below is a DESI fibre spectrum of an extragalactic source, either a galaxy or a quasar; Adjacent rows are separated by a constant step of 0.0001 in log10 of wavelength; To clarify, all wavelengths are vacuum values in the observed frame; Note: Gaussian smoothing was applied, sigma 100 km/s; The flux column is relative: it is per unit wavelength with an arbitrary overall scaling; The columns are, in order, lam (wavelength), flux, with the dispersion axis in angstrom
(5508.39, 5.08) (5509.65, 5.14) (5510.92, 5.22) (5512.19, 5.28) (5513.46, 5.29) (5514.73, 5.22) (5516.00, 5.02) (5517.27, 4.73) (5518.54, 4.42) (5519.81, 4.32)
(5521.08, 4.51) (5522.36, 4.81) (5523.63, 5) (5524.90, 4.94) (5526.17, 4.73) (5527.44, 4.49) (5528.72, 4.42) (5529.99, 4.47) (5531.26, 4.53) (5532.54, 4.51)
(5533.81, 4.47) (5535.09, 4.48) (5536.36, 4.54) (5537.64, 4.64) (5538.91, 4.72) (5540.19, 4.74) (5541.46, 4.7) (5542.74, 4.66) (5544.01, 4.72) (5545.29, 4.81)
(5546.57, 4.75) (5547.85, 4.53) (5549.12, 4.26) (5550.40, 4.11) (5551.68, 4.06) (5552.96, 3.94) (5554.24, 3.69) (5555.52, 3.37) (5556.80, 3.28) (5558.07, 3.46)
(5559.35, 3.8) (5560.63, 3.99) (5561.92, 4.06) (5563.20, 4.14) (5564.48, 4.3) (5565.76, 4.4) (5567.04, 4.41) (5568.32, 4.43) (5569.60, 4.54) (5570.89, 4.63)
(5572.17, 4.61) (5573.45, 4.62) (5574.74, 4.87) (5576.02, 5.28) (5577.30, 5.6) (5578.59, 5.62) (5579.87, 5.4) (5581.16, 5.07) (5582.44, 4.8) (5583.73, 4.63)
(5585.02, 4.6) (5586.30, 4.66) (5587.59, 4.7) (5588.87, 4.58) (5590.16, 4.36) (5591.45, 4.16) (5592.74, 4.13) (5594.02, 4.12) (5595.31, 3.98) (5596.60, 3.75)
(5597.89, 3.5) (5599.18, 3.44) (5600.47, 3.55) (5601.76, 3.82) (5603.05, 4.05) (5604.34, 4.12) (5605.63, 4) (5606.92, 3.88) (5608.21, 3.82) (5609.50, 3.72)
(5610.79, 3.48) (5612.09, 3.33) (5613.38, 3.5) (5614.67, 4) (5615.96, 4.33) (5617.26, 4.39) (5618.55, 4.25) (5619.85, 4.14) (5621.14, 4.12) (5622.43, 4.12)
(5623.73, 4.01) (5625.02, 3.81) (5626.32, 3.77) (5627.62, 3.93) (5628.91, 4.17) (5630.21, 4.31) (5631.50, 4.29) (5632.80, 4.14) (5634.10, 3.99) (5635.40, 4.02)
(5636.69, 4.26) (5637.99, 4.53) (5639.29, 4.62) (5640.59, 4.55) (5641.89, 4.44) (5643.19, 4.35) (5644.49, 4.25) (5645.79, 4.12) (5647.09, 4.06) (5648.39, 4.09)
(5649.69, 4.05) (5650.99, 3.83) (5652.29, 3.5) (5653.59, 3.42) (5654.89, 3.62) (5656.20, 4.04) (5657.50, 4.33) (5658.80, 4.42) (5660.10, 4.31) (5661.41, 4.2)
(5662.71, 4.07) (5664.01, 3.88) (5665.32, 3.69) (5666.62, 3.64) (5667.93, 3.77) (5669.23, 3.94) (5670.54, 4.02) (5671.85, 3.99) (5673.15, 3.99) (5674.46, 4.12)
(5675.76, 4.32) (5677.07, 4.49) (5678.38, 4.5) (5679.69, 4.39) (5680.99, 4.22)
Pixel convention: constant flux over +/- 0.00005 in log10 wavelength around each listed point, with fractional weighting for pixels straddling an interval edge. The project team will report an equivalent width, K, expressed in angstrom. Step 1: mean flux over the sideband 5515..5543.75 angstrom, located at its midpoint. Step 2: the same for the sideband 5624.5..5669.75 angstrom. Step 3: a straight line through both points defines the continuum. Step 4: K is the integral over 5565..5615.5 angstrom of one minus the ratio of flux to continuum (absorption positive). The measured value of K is 0.46 angstrom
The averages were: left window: 4.64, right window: 4.07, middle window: 4.31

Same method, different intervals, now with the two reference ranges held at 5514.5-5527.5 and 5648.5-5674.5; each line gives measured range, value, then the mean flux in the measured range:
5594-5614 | 2.5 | 3.74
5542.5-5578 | 1.4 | 4.33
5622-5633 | 0.2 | 4.06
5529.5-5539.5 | 0.3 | 4.55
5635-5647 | -0.8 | 4.34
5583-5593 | -0.3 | 4.49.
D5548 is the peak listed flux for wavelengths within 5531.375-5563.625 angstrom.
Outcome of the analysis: 4.81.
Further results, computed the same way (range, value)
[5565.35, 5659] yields 5.62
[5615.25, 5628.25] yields 4.39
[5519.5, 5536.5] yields 5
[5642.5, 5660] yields 4.42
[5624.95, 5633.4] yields 4.31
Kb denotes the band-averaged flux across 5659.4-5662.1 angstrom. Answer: 4.26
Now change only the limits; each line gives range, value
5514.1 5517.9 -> 4.99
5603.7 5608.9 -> 3.96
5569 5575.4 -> 4.65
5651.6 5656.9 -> 3.65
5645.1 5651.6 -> 4.03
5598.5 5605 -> 3.79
